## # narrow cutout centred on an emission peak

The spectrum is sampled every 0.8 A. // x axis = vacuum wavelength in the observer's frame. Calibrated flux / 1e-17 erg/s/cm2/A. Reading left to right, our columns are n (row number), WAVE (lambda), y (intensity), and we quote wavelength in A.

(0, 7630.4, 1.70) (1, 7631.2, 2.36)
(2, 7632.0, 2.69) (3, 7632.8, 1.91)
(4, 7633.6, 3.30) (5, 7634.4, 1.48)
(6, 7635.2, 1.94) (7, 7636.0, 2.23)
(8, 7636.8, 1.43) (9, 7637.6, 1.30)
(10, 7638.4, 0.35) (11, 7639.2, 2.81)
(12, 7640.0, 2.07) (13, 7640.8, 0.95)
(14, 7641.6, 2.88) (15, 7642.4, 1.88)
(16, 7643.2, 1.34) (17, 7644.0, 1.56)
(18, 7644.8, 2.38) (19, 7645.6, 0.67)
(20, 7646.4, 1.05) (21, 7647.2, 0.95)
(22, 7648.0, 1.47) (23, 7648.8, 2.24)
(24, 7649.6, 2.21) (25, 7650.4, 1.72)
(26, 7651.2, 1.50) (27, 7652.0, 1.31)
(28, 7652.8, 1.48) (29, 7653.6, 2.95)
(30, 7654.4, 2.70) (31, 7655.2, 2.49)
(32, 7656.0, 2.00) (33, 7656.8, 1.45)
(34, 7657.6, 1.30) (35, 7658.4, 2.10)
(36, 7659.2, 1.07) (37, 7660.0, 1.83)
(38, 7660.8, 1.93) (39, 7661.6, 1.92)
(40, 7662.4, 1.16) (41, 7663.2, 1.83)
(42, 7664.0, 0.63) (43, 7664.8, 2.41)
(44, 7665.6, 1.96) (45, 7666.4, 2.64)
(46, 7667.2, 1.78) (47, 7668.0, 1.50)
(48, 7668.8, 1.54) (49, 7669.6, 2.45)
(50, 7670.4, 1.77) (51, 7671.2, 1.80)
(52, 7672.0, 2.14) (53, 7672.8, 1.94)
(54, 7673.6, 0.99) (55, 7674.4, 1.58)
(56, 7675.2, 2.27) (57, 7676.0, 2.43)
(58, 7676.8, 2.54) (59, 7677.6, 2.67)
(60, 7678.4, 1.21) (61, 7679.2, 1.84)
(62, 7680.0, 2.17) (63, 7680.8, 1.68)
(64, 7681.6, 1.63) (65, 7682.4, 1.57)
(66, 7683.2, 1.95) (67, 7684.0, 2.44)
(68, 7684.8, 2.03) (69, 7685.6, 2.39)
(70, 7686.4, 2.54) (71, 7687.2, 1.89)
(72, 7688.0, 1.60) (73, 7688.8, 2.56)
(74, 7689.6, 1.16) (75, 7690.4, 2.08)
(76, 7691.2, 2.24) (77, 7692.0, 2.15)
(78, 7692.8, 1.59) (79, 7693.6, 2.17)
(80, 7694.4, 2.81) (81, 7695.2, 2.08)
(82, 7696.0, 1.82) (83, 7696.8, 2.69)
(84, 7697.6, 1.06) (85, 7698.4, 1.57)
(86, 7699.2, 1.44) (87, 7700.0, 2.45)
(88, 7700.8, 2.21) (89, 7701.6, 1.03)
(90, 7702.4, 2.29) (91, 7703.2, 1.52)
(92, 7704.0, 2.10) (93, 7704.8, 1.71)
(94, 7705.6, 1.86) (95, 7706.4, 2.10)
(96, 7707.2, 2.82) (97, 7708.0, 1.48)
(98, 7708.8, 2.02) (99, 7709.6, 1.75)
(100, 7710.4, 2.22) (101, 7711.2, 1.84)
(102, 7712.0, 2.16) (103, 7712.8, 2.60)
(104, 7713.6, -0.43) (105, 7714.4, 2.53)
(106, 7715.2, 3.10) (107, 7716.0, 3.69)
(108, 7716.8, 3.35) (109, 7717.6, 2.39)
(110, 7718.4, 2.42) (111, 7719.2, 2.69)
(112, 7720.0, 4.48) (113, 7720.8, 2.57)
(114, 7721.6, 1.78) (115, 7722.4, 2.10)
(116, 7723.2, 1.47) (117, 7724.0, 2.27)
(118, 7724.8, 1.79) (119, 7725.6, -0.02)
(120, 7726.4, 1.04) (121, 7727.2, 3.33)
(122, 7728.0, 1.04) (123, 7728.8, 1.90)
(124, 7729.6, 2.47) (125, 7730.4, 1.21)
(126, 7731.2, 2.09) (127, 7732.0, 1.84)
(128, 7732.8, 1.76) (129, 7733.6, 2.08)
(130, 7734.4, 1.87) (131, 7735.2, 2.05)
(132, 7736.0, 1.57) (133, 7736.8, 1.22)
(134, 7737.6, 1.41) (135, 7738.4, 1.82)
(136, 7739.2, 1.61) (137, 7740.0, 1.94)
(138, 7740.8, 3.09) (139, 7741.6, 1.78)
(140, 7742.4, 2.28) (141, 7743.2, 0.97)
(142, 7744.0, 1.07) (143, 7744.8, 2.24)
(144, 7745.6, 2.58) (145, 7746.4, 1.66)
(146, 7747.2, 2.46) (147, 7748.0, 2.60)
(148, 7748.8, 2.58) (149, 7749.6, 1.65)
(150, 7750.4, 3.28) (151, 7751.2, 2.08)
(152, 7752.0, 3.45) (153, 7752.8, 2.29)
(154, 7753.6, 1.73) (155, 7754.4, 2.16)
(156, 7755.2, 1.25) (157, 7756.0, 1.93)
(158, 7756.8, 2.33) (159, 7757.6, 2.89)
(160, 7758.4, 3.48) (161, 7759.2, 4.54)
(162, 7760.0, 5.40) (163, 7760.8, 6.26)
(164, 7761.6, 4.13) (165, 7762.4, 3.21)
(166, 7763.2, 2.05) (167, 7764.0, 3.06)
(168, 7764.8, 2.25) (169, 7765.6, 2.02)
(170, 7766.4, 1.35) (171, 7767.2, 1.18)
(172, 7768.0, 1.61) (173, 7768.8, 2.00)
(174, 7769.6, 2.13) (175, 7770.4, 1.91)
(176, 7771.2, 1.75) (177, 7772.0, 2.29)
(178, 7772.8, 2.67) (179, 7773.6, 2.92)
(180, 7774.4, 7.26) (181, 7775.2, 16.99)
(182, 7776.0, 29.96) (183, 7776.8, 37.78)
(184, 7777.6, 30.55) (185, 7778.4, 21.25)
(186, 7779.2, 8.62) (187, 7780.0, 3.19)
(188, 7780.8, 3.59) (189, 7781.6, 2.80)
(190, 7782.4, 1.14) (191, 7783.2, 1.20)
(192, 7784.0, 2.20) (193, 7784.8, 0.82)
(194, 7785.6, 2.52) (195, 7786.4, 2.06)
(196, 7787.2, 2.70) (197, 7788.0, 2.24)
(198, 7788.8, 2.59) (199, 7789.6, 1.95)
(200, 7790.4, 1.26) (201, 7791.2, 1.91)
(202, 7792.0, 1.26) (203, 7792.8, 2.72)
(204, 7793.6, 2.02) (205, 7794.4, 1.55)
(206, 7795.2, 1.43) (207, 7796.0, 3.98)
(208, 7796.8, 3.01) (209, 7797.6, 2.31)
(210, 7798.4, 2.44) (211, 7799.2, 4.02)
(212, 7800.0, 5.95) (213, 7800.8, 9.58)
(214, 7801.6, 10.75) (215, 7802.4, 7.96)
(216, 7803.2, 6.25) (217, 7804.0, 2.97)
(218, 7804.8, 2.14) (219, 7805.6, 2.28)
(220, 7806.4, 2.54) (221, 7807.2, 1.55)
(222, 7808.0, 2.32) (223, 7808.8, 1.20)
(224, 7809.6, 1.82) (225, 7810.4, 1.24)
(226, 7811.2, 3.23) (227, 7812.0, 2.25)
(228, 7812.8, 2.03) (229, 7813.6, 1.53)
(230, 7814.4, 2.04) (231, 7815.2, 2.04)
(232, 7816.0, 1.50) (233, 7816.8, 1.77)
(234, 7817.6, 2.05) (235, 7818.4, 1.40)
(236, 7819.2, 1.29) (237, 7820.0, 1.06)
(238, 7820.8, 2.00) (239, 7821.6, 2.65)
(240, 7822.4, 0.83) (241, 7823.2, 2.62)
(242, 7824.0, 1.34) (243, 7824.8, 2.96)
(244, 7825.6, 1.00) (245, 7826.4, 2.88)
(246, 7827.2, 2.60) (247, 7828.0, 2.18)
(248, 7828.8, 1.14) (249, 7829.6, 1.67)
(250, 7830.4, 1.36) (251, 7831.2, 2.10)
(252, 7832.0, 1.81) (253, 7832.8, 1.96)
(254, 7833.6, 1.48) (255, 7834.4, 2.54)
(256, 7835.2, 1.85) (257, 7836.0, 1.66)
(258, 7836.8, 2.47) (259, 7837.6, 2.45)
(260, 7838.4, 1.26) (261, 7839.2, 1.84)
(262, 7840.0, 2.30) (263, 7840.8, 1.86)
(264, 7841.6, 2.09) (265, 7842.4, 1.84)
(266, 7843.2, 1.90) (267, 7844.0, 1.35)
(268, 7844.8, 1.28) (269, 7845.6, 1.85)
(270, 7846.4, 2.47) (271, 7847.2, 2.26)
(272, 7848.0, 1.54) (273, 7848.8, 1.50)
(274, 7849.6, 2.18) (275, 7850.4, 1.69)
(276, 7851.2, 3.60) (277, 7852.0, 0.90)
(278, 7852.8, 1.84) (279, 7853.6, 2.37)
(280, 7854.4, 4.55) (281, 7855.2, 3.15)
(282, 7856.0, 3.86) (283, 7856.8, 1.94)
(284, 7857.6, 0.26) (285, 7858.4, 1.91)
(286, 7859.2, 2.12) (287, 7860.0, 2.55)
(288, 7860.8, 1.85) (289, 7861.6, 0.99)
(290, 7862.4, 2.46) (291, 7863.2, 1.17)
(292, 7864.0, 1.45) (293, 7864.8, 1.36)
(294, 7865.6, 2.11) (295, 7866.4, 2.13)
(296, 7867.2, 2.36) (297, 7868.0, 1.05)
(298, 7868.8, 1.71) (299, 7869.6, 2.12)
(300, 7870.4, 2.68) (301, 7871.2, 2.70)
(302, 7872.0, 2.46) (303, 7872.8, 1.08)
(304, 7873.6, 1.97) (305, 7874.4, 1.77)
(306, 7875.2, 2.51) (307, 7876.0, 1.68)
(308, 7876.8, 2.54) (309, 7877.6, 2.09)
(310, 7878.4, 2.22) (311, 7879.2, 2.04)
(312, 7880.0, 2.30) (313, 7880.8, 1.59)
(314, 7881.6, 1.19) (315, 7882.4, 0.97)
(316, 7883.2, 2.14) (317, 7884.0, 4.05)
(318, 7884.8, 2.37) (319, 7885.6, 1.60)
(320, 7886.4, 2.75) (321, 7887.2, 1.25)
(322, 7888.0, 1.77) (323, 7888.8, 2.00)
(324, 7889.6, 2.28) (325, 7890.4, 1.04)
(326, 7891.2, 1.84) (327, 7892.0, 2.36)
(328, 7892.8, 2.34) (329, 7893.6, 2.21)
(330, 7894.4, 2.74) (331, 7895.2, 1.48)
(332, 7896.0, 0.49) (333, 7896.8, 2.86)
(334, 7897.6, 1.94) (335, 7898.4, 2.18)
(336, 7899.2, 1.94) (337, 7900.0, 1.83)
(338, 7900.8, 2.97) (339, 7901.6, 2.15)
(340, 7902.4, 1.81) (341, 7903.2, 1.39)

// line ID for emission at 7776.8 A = H-alpha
